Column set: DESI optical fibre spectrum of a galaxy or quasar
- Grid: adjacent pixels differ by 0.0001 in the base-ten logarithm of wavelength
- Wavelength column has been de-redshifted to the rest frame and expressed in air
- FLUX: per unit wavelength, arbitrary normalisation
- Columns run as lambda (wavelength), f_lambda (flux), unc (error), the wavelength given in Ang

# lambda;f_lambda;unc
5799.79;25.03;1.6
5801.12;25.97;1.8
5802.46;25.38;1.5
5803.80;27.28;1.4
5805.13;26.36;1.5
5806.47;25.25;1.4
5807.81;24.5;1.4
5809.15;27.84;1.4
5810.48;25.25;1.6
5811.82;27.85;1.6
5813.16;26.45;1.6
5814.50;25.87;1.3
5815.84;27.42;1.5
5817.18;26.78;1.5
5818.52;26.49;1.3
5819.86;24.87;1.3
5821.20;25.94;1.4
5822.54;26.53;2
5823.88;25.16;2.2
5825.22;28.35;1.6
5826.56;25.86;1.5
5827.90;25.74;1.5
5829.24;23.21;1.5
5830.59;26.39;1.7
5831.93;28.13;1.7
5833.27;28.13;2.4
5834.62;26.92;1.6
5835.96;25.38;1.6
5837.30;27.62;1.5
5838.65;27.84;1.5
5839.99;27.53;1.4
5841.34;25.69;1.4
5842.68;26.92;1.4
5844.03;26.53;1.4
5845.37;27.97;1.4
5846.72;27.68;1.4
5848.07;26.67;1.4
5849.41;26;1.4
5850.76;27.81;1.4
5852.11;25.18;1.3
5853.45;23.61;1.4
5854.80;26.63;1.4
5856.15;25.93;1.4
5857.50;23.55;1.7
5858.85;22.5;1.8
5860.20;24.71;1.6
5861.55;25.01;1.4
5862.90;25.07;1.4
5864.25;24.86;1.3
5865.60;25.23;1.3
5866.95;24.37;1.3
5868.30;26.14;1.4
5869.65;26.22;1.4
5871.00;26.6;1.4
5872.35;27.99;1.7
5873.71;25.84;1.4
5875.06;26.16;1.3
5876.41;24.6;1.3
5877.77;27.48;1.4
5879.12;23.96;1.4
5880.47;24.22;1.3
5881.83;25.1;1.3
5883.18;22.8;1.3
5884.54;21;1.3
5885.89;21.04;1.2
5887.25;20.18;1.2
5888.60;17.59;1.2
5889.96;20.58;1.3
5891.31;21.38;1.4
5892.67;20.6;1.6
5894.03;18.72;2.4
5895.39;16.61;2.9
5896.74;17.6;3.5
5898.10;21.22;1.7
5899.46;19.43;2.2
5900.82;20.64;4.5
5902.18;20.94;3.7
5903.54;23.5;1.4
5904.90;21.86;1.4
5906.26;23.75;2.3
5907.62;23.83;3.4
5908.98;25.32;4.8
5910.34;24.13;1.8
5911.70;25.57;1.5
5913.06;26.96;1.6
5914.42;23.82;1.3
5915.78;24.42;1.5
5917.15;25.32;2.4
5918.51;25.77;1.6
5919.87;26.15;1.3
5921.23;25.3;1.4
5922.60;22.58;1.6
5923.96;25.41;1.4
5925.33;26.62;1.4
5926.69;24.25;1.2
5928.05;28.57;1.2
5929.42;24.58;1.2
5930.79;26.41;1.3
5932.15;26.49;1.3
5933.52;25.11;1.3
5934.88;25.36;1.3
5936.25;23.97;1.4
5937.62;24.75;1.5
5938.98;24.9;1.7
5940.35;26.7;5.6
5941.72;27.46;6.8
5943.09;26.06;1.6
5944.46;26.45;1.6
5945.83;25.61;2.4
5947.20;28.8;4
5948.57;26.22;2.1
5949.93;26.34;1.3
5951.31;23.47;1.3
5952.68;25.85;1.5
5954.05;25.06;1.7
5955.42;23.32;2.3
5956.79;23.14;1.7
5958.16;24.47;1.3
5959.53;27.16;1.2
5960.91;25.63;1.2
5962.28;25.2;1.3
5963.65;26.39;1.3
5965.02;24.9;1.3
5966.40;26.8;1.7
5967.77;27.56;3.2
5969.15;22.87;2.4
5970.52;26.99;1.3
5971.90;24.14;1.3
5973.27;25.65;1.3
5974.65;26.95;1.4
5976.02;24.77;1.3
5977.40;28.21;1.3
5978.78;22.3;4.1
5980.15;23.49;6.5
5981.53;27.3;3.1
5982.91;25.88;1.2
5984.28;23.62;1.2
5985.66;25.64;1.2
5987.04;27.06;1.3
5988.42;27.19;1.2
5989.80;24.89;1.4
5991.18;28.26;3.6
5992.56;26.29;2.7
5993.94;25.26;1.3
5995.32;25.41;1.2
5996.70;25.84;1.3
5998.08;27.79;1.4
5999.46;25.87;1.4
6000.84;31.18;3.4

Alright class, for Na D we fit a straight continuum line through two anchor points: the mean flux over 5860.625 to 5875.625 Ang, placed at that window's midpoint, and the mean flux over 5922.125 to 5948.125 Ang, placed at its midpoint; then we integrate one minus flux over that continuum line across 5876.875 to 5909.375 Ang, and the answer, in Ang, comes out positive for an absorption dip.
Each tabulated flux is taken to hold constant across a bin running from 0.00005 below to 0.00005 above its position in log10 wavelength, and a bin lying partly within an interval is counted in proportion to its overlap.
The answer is 5.2 Ang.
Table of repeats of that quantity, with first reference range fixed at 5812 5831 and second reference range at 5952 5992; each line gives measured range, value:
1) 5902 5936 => 1.1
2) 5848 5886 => 1.3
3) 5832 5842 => -0.4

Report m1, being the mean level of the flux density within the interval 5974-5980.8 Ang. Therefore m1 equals 25.2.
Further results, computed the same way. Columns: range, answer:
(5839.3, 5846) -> 26.9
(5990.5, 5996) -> 26.3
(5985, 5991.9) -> 26.6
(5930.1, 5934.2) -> 26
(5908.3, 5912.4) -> 25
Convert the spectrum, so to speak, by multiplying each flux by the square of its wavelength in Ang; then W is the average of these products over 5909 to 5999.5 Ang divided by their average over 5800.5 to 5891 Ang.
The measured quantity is 1.04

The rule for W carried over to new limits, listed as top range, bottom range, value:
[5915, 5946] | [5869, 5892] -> 1.10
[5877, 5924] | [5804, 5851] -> 0.88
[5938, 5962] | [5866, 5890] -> 1.09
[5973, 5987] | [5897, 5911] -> 1.17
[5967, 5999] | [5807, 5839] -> 1.03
